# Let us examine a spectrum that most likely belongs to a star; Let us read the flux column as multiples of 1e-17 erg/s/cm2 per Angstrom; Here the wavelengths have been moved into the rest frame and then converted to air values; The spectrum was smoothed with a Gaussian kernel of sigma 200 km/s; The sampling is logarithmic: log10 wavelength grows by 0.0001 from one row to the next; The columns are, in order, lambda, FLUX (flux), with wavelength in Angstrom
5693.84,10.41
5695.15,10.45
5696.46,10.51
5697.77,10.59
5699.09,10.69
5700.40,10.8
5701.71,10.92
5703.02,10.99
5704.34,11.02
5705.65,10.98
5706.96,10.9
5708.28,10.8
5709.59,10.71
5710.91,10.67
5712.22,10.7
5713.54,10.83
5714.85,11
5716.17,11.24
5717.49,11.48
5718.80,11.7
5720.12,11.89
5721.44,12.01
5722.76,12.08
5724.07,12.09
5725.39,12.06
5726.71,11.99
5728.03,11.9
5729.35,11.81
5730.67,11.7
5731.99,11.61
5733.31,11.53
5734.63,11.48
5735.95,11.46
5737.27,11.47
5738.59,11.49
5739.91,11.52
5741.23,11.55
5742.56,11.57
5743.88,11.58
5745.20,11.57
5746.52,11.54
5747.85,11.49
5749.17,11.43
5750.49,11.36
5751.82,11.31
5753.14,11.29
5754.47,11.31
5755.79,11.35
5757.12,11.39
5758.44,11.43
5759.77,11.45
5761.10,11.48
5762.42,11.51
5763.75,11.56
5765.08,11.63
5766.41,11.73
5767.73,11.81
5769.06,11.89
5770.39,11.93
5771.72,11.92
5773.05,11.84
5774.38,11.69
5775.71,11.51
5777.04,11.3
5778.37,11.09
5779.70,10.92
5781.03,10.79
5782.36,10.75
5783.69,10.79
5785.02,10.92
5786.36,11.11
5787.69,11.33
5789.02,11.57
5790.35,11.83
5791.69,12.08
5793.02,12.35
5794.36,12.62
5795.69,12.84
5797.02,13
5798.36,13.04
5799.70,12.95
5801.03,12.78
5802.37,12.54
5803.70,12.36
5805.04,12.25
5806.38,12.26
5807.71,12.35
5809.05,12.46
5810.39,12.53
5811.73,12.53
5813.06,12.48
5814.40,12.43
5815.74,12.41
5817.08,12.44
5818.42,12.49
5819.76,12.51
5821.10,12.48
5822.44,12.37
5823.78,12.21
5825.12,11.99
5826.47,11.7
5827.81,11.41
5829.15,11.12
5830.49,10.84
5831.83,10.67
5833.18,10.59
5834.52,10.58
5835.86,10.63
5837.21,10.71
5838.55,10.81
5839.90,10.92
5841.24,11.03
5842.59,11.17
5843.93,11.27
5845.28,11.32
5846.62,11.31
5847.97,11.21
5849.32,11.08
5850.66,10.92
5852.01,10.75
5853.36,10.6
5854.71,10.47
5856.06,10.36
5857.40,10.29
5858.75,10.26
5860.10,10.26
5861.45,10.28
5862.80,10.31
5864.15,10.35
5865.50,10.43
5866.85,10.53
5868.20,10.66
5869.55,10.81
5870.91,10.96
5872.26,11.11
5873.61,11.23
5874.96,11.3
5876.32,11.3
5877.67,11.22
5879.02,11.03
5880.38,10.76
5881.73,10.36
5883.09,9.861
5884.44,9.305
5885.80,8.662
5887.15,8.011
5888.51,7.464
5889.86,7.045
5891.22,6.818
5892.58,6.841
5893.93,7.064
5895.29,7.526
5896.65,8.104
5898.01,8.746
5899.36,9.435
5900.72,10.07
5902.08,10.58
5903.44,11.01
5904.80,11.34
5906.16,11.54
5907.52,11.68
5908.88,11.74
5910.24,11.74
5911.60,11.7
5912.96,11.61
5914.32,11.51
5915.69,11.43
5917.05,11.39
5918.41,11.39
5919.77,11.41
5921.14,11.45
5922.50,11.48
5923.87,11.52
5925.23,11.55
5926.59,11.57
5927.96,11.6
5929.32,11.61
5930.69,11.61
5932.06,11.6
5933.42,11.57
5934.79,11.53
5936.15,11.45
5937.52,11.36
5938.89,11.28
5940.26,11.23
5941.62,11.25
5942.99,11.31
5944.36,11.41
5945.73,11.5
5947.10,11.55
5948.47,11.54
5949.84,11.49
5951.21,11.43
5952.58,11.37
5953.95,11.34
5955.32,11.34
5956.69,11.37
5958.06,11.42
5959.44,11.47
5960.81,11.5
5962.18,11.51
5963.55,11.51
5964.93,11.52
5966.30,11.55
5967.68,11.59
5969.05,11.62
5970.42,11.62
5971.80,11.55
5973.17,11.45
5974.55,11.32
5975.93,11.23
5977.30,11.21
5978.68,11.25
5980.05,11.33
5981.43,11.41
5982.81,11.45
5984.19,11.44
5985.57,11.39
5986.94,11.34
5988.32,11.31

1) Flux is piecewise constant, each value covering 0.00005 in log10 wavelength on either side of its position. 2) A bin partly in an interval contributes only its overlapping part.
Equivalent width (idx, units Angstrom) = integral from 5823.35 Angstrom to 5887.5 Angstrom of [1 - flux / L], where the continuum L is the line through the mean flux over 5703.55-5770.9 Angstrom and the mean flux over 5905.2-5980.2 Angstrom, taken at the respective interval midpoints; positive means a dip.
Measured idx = 4.1 Angstrom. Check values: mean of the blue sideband 11.5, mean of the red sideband 11.5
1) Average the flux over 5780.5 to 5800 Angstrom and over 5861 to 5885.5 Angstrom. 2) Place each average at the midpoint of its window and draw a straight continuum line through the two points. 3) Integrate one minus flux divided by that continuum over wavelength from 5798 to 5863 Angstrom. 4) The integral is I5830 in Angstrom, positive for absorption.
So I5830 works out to -1.5 Angstrom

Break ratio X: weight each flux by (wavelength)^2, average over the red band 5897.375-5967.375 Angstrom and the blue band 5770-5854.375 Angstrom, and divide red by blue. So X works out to 1.01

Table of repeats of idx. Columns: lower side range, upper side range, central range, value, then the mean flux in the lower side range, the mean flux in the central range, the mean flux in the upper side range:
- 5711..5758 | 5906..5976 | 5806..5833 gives -1.3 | 11.5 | 12.1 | 11.5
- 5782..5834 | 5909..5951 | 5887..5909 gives 4.8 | 12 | 9.08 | 11.5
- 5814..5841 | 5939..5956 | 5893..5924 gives 2.2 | 11.5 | 10.6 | 11.4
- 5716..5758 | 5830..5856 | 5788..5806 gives -2.0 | 11.6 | 12.4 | 10.9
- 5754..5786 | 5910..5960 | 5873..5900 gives 5.6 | 11.4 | 9.1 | 11.5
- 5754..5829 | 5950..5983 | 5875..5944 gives 6.4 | 11.9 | 10.5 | 11.4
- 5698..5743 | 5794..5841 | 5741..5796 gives 0.7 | 11.4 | 11.5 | 12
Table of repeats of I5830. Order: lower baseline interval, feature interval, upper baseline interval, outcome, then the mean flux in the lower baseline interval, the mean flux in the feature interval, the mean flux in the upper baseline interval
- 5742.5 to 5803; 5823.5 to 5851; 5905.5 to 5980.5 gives 1.2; 11.7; 11.1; 11.5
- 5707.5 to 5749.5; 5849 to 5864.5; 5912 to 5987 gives 1.3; 11.5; 10.5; 11.5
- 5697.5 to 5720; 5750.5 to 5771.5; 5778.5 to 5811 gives 0.1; 11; 11.5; 12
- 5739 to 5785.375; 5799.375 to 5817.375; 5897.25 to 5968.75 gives -1.7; 11.4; 12.5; 11.3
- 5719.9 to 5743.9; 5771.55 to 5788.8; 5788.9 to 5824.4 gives 1.4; 11.7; 11.2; 12.5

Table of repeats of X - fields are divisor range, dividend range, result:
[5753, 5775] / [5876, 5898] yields 0.79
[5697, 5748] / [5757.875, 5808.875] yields 1.06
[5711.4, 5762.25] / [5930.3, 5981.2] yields 1.07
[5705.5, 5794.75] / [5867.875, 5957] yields 0.98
